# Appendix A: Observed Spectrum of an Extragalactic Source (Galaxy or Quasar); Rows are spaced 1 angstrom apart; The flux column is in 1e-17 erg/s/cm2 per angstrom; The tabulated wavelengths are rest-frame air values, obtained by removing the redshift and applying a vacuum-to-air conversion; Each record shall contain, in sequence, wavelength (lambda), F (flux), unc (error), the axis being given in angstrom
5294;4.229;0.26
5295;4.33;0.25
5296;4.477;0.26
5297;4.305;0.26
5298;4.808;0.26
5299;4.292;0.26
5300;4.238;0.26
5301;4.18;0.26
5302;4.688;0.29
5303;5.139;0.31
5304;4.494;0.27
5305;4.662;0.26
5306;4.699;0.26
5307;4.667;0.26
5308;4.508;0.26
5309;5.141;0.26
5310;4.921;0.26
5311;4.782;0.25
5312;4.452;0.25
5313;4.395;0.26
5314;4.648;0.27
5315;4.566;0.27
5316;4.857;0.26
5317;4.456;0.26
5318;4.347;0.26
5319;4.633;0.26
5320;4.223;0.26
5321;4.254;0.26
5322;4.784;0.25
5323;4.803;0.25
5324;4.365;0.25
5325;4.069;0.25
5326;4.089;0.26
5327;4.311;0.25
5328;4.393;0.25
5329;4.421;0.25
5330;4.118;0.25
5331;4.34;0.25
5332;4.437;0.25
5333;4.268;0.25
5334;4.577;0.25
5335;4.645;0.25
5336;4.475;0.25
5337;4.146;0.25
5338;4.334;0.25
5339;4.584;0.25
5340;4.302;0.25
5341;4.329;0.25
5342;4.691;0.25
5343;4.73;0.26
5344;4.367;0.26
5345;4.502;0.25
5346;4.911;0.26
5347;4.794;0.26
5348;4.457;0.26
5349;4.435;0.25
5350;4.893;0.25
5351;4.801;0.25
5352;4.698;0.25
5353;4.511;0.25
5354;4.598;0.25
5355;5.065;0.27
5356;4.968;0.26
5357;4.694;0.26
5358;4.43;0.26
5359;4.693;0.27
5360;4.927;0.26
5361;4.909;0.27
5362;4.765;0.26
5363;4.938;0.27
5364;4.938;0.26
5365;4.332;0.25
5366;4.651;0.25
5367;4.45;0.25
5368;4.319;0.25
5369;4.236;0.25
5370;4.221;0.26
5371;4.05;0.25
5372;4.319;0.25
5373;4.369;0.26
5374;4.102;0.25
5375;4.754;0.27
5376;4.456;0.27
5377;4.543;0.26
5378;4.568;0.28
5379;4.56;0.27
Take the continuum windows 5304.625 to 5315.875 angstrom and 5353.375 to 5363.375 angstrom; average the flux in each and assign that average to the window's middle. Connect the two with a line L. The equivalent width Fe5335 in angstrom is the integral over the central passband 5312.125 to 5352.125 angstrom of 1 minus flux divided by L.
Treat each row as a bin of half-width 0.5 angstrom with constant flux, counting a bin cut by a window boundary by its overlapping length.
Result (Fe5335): 2.1 angstrom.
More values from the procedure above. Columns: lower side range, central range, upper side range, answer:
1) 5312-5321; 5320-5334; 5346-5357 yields 0.63 angstrom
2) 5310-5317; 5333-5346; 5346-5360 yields 0.56 angstrom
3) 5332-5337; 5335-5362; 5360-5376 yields -0.93 angstrom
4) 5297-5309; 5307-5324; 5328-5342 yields -0.34 angstrom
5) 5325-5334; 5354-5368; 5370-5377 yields -1.28 angstrom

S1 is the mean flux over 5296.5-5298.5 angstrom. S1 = 4.56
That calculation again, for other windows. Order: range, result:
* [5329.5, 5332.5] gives 4.3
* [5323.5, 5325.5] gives 4.22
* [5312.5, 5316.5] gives 4.62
